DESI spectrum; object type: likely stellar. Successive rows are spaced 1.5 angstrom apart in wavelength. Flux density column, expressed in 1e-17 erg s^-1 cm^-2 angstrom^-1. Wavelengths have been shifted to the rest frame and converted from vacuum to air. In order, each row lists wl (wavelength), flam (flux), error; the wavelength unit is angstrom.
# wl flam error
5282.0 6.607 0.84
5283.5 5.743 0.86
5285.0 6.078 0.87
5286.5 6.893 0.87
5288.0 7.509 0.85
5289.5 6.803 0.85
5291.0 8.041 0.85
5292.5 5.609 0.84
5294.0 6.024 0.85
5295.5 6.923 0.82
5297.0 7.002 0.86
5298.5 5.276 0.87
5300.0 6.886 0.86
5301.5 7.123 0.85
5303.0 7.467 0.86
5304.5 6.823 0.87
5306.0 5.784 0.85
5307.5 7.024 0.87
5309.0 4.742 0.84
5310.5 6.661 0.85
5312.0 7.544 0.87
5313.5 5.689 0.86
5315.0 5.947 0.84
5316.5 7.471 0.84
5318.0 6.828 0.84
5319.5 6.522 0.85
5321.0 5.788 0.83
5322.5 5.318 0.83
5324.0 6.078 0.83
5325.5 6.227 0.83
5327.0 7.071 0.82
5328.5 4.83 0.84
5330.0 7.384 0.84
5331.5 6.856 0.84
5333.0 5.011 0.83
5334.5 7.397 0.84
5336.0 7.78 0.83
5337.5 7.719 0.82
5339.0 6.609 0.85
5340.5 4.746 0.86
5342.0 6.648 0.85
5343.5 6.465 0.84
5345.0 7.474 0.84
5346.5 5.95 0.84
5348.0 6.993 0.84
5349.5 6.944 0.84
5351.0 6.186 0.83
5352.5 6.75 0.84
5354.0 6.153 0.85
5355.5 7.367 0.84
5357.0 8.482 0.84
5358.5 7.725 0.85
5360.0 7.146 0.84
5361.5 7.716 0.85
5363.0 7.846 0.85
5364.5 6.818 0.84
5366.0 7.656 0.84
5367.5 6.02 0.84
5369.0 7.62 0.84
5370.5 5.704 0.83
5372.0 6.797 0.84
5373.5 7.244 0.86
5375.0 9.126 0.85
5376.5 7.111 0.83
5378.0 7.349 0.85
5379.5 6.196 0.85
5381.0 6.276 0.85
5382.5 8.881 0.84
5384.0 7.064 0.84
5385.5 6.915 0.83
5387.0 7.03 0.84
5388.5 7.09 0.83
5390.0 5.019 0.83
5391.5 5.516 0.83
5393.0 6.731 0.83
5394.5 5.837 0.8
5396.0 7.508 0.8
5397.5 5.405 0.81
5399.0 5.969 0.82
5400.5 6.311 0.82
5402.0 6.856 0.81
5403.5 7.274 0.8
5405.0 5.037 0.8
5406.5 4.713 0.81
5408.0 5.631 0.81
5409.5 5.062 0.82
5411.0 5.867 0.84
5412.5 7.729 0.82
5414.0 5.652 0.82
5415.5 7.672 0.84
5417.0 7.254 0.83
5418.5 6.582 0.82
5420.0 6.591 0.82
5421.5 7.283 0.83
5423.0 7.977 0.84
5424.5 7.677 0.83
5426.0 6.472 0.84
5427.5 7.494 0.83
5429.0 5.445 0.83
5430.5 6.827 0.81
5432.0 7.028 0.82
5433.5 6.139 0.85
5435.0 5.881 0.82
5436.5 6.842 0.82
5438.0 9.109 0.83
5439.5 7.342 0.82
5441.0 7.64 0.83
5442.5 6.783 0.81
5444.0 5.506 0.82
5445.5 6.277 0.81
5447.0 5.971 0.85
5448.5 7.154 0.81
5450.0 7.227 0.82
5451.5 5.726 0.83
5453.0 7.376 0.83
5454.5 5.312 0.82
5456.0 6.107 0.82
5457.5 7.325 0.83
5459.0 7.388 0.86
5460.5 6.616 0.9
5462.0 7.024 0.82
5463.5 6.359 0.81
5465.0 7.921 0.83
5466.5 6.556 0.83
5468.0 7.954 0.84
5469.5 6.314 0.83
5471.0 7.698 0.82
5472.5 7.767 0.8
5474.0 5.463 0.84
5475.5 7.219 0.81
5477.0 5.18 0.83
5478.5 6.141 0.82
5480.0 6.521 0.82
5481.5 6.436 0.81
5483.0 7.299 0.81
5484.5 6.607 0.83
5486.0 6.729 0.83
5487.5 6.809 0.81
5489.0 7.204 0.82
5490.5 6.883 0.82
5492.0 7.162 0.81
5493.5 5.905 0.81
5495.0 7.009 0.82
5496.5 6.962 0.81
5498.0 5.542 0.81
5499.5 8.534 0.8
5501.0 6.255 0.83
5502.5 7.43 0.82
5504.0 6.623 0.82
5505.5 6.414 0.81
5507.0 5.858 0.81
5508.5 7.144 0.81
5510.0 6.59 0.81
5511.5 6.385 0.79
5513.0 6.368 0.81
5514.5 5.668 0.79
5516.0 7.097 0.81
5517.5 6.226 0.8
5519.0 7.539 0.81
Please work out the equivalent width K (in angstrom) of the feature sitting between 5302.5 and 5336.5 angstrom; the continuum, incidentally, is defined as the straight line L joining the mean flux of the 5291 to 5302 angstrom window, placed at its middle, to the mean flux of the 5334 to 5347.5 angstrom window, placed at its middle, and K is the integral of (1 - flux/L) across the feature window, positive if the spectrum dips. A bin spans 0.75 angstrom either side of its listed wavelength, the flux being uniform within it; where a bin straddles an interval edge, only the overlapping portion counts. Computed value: 1.0 angstrom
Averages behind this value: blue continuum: 6.5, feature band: 6.43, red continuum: 6.75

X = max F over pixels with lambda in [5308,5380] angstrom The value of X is 9.126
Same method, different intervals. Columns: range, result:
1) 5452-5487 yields 7.954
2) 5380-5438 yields 9.109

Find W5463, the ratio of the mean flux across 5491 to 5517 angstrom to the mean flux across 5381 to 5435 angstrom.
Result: 1.01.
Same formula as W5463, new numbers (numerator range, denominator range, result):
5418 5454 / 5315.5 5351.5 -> 1.05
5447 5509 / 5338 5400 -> 0.99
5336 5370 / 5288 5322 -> 1.06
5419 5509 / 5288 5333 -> 1.05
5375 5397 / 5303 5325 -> 1.08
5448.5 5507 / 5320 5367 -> 1.00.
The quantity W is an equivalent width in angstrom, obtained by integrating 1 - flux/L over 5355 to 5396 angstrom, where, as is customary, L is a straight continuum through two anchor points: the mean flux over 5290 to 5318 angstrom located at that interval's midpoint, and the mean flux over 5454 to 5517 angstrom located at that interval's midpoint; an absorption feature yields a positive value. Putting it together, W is -2.7 angstrom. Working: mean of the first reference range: 6.57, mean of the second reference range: 6.71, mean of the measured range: 7.05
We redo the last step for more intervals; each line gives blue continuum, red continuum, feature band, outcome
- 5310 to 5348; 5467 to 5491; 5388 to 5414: 2.16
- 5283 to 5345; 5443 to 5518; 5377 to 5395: -0.27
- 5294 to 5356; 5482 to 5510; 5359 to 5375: -1.42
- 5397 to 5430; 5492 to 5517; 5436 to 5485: -1.85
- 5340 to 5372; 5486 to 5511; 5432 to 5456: 0.48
